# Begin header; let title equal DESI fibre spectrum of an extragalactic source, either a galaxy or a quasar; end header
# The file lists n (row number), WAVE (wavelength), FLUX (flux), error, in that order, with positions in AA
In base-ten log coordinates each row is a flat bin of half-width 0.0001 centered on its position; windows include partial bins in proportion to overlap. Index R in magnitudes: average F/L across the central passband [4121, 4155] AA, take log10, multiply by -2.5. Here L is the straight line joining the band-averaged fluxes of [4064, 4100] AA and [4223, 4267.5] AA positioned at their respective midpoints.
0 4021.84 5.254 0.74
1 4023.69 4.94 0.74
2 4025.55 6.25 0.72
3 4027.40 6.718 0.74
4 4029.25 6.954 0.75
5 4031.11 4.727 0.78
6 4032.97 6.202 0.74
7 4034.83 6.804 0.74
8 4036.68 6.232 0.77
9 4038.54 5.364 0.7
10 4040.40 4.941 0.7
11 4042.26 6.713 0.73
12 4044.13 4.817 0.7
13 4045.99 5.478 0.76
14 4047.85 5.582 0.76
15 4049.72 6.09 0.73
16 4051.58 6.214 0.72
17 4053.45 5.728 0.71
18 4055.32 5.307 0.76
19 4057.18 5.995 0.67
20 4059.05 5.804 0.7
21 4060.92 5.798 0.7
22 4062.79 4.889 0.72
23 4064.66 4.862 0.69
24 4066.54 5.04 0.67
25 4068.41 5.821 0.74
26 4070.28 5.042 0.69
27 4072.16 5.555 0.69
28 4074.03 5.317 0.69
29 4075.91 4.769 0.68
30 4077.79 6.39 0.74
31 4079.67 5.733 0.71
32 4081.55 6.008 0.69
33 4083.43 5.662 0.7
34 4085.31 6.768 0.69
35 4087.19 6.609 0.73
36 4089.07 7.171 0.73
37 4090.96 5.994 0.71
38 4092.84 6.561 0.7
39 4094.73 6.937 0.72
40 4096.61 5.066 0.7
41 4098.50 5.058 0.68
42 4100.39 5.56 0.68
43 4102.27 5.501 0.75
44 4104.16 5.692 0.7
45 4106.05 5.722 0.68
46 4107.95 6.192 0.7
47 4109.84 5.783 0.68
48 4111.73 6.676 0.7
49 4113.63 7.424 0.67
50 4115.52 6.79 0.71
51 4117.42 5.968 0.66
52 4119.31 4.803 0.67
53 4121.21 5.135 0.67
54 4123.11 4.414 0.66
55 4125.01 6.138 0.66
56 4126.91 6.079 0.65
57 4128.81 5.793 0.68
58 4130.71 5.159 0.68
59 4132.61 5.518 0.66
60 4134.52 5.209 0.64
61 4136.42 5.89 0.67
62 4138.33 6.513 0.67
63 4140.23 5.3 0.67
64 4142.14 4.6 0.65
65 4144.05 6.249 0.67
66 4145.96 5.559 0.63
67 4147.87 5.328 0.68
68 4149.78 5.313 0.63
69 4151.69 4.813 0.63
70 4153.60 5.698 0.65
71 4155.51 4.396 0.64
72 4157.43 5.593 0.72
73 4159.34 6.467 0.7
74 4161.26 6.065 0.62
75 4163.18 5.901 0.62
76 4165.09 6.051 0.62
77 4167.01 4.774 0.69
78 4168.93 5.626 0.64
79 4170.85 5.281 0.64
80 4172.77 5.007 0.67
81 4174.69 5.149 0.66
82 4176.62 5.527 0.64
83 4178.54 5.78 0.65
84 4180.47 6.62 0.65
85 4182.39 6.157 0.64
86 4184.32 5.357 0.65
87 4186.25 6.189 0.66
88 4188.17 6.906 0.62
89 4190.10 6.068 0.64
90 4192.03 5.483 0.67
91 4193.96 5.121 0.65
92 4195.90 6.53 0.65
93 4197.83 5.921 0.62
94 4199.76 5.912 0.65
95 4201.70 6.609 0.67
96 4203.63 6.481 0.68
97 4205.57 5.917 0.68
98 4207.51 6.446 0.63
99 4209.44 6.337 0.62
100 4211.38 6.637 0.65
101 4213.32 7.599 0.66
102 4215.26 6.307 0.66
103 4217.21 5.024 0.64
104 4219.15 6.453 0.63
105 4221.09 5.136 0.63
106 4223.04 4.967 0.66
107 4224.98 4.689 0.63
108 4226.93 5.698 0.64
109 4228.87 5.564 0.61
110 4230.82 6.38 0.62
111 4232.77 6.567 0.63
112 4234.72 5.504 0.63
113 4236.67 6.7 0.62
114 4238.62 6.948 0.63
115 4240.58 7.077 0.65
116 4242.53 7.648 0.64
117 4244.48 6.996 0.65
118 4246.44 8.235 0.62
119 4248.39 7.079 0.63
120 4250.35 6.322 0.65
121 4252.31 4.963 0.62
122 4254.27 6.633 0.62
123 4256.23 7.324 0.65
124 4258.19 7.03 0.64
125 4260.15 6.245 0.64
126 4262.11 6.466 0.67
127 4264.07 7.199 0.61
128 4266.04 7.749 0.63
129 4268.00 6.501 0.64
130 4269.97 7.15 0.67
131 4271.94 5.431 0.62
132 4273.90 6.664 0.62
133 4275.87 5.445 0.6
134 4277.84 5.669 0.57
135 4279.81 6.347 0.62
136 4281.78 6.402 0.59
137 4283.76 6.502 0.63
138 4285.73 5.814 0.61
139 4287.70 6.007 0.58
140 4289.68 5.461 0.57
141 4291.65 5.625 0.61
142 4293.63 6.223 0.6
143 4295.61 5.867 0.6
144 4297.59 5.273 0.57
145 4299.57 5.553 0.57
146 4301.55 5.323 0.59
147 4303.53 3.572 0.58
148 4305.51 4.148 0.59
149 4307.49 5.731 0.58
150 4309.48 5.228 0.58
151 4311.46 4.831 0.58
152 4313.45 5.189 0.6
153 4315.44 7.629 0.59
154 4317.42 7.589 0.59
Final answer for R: 0.11 mag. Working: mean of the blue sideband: 5.81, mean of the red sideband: 6.56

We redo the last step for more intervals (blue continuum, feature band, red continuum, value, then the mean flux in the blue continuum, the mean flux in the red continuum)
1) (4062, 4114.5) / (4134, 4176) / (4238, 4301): 0.11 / 5.85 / 6.42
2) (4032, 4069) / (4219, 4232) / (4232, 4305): 0.12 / 5.68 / 6.29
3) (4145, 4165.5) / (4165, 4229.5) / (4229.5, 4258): 0.04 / 5.55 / 6.73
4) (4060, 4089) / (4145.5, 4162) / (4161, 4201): 0.06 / 5.66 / 5.78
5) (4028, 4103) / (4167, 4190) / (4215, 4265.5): 0.07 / 5.78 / 6.37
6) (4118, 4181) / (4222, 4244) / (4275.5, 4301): -0.08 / 5.5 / 5.86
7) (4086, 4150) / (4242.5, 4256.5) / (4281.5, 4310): -0.22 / 5.82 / 5.5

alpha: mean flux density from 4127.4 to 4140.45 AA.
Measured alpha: 5.66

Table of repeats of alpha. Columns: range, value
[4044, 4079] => 5.52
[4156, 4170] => 5.73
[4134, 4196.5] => 5.65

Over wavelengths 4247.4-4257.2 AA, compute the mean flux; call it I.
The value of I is 6.47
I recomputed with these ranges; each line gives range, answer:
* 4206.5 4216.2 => 6.67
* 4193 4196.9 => 5.82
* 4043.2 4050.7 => 5.5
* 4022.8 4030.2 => 6.22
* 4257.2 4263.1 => 6.59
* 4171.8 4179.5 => 5.37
